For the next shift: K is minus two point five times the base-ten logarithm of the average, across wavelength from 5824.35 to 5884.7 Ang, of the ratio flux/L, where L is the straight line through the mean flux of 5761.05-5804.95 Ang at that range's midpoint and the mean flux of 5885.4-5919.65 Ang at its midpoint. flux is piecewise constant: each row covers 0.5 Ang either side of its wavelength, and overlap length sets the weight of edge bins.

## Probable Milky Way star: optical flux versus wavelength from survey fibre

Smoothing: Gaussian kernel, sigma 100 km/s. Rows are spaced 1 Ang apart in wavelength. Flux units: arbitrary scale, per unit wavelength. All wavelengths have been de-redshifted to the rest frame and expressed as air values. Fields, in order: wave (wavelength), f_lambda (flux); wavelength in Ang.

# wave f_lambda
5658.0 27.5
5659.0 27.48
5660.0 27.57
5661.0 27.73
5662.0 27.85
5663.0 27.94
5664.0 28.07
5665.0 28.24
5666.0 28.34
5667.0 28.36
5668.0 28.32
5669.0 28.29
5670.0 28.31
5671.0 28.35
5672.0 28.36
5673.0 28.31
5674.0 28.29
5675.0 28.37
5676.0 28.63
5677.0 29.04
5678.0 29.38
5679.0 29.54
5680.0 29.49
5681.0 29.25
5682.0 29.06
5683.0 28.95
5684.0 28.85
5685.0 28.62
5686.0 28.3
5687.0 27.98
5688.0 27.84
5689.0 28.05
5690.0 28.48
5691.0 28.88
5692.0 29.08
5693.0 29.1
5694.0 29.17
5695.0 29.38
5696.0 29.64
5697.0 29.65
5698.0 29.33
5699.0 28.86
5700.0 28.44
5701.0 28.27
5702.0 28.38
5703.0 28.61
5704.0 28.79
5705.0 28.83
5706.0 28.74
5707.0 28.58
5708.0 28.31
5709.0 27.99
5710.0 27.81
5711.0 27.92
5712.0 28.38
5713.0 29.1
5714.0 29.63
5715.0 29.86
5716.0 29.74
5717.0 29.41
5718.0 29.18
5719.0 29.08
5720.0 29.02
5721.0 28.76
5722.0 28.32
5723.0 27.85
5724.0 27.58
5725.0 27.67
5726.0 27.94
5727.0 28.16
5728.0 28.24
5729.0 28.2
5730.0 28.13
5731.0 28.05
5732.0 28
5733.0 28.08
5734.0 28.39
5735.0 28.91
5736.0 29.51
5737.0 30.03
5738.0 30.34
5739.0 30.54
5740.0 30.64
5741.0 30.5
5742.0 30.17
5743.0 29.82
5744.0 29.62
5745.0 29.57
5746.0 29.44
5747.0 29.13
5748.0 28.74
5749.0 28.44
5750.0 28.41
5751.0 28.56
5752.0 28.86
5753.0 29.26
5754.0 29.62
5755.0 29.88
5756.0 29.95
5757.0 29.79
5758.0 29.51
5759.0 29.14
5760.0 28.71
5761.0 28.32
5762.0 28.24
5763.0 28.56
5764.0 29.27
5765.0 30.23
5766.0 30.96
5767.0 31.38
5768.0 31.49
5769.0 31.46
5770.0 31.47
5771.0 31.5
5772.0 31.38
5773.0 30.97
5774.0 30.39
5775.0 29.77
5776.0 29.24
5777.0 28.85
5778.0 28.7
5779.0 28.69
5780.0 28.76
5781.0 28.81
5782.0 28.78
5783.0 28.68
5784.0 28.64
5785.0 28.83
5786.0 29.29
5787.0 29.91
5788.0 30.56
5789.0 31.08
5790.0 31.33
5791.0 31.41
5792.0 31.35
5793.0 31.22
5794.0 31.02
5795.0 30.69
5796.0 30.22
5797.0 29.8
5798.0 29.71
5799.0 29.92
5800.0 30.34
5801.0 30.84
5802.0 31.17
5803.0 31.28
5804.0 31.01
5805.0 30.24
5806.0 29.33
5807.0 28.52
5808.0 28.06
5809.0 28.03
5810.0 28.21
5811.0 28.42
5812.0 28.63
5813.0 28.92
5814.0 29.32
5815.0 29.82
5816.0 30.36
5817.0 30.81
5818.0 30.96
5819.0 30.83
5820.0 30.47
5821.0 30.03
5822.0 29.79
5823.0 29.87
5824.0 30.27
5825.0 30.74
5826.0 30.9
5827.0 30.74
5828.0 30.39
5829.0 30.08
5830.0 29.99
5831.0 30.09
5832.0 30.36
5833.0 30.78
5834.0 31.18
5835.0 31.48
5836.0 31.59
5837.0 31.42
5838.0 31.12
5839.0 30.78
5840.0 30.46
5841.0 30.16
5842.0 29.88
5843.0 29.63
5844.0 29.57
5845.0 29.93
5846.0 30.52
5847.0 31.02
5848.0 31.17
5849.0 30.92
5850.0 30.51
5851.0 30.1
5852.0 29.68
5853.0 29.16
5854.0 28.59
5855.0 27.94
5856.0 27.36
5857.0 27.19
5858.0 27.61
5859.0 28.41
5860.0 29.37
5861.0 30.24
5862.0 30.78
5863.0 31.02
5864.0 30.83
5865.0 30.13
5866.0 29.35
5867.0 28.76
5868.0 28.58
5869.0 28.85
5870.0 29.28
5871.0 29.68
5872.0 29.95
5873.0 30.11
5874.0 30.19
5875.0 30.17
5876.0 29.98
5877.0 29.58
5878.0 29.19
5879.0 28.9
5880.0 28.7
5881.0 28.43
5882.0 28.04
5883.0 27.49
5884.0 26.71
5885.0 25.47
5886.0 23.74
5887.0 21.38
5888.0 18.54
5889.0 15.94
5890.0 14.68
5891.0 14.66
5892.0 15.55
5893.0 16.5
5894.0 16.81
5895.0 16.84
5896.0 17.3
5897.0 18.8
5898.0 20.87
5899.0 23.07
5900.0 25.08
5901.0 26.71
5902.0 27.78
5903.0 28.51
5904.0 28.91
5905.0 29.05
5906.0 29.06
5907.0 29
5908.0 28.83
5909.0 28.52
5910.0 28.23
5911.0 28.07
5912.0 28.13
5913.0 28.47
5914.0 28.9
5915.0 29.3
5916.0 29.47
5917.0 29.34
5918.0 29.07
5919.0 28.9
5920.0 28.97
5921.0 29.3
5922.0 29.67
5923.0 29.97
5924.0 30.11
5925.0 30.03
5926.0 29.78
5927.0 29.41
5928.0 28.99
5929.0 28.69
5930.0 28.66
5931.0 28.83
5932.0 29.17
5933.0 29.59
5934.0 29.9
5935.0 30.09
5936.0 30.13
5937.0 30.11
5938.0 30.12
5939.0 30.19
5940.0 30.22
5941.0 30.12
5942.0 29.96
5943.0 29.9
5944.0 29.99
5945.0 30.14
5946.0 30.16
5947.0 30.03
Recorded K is -0.12 mag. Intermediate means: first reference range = 30.1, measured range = 29.7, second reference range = 24.3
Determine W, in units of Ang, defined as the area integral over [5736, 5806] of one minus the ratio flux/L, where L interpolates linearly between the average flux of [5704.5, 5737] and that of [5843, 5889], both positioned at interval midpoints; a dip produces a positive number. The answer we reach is -3.26 Ang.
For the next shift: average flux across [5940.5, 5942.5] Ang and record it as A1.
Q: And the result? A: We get 30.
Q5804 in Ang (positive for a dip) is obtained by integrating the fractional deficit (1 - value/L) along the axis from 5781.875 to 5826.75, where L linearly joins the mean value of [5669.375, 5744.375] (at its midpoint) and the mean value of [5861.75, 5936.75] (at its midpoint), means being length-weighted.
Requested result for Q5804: -3.4 Ang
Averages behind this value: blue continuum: 28.8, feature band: 30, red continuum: 27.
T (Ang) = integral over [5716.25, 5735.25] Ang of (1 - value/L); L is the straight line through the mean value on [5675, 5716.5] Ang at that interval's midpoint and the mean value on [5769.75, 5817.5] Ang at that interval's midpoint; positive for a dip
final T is 0.5 Ang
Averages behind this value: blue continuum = 28.8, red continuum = 29.9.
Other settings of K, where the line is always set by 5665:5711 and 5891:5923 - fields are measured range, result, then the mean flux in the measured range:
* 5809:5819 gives -0.10 mag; 29.5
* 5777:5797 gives -0.09 mag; 29.9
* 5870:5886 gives -0.10 mag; 28.7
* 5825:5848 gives -0.15 mag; 30.6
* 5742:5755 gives -0.05 mag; 29.2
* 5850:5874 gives -0.11 mag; 29.3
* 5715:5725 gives -0.02 mag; 28.8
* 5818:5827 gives -0.13 mag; 30.4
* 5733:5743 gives -0.07 mag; 29.8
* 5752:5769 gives -0.07 mag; 29.7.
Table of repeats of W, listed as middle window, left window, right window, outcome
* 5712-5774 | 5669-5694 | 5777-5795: 0.0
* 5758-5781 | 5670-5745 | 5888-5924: -1.8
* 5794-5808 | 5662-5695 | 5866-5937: -1.3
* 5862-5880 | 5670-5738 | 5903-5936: -0.4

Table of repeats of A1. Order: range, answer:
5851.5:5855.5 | 28.8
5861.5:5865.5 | 30.7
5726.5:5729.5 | 28.2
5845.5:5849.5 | 30.9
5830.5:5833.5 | 30.4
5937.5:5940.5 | 30.2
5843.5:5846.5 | 30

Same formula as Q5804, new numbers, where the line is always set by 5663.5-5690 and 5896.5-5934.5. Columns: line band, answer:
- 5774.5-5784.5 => -0.17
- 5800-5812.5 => -0.50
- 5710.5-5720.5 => -0.22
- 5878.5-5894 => 3.37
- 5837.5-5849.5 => -0.89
